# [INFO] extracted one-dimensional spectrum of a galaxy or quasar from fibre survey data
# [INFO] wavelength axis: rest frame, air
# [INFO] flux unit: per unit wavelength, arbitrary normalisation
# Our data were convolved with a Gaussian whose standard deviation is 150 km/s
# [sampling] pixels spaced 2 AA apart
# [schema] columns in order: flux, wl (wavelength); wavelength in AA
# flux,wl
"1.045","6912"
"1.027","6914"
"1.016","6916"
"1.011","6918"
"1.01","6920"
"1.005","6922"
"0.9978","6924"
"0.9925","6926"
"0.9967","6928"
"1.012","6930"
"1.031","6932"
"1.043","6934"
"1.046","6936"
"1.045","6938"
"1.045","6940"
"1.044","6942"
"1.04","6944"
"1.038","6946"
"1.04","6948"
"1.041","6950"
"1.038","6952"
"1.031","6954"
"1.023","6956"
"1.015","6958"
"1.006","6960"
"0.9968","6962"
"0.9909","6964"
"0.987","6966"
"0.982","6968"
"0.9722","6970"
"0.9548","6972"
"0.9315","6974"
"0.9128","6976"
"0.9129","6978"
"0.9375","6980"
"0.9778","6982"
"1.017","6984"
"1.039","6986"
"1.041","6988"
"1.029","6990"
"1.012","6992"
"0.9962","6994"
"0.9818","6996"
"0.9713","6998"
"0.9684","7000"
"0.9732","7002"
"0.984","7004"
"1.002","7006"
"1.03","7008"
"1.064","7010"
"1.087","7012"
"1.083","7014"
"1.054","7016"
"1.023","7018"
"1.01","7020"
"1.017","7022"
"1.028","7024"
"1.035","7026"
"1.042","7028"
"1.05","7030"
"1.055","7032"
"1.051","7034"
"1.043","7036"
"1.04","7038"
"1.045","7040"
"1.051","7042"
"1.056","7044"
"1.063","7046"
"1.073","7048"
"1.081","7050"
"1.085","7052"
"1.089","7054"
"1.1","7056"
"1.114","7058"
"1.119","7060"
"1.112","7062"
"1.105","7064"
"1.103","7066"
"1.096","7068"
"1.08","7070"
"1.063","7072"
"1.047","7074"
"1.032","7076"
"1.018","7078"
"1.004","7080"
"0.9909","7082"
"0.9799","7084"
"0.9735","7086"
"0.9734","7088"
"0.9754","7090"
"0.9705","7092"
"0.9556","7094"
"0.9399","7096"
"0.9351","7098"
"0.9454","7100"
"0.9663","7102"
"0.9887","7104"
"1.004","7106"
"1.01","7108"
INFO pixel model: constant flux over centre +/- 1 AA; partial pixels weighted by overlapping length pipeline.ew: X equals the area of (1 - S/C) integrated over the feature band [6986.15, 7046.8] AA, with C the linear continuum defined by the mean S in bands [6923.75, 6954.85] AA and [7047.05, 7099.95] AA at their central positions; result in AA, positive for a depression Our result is 0.3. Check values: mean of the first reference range 1.03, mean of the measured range 1.03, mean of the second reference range 1.04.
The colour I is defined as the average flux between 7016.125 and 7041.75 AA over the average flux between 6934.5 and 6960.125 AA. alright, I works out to 1.00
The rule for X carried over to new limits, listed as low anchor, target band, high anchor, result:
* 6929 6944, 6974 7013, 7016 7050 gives 1.7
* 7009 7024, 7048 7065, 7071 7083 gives -1.1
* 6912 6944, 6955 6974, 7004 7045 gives 0.8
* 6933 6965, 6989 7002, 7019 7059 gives 0.6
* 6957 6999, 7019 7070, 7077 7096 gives -4.4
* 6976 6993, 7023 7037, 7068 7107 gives -0.7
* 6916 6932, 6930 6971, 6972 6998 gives -1.1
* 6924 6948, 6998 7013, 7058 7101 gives 0.2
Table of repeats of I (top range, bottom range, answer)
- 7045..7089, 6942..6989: 1.06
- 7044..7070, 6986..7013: 1.08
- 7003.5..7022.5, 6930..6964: 1.01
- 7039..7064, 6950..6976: 1.09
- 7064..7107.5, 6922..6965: 0.98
